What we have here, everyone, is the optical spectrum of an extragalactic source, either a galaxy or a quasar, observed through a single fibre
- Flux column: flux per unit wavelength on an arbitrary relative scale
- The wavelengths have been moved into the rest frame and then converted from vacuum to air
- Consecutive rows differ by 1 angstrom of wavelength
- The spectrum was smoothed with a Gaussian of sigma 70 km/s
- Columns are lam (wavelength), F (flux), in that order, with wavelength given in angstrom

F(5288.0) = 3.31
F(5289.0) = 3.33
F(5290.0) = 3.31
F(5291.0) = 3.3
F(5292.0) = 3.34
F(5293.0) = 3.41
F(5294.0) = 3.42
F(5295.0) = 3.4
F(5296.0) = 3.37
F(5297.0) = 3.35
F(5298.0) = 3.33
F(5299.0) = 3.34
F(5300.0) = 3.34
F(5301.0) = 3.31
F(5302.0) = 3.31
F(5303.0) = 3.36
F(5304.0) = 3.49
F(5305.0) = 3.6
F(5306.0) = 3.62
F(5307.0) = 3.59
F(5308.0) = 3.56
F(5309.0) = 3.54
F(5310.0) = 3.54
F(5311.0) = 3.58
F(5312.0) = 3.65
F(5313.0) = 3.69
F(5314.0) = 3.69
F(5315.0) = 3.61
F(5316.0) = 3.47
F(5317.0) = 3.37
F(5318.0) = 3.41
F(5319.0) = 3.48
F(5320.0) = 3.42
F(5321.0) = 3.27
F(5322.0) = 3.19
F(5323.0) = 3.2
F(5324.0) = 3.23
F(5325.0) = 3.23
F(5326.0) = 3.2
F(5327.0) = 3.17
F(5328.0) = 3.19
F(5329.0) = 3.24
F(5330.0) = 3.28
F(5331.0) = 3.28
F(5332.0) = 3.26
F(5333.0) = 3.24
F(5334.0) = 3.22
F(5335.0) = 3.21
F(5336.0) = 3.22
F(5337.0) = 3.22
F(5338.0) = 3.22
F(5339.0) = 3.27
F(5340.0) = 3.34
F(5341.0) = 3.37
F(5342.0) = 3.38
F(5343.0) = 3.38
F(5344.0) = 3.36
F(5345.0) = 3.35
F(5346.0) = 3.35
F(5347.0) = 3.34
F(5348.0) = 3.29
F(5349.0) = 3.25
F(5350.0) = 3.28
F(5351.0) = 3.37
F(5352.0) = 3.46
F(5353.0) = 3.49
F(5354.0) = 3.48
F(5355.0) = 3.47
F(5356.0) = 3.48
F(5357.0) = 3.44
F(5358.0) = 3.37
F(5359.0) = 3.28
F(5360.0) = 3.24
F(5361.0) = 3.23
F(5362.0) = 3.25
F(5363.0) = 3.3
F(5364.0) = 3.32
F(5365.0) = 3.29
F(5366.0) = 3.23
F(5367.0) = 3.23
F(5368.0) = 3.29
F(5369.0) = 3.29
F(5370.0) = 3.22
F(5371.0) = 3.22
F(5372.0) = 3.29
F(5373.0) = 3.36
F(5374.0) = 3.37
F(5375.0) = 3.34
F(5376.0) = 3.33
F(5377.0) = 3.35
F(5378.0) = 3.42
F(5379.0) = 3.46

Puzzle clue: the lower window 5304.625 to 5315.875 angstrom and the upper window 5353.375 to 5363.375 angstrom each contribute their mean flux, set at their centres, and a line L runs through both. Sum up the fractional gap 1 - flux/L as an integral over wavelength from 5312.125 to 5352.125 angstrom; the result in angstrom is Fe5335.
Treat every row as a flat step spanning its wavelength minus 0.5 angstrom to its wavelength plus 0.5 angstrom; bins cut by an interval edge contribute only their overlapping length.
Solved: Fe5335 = 1.9 angstrom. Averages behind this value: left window 3.6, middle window 3.33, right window 3.36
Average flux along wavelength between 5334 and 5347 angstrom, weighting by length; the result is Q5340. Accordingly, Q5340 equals 3.3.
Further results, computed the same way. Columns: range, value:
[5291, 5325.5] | 3.43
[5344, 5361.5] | 3.36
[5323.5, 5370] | 3.3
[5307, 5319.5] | 3.55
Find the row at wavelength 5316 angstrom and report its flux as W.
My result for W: 3.47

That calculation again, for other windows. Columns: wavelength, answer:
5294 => 3.42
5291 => 3.3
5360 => 3.24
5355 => 3.47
